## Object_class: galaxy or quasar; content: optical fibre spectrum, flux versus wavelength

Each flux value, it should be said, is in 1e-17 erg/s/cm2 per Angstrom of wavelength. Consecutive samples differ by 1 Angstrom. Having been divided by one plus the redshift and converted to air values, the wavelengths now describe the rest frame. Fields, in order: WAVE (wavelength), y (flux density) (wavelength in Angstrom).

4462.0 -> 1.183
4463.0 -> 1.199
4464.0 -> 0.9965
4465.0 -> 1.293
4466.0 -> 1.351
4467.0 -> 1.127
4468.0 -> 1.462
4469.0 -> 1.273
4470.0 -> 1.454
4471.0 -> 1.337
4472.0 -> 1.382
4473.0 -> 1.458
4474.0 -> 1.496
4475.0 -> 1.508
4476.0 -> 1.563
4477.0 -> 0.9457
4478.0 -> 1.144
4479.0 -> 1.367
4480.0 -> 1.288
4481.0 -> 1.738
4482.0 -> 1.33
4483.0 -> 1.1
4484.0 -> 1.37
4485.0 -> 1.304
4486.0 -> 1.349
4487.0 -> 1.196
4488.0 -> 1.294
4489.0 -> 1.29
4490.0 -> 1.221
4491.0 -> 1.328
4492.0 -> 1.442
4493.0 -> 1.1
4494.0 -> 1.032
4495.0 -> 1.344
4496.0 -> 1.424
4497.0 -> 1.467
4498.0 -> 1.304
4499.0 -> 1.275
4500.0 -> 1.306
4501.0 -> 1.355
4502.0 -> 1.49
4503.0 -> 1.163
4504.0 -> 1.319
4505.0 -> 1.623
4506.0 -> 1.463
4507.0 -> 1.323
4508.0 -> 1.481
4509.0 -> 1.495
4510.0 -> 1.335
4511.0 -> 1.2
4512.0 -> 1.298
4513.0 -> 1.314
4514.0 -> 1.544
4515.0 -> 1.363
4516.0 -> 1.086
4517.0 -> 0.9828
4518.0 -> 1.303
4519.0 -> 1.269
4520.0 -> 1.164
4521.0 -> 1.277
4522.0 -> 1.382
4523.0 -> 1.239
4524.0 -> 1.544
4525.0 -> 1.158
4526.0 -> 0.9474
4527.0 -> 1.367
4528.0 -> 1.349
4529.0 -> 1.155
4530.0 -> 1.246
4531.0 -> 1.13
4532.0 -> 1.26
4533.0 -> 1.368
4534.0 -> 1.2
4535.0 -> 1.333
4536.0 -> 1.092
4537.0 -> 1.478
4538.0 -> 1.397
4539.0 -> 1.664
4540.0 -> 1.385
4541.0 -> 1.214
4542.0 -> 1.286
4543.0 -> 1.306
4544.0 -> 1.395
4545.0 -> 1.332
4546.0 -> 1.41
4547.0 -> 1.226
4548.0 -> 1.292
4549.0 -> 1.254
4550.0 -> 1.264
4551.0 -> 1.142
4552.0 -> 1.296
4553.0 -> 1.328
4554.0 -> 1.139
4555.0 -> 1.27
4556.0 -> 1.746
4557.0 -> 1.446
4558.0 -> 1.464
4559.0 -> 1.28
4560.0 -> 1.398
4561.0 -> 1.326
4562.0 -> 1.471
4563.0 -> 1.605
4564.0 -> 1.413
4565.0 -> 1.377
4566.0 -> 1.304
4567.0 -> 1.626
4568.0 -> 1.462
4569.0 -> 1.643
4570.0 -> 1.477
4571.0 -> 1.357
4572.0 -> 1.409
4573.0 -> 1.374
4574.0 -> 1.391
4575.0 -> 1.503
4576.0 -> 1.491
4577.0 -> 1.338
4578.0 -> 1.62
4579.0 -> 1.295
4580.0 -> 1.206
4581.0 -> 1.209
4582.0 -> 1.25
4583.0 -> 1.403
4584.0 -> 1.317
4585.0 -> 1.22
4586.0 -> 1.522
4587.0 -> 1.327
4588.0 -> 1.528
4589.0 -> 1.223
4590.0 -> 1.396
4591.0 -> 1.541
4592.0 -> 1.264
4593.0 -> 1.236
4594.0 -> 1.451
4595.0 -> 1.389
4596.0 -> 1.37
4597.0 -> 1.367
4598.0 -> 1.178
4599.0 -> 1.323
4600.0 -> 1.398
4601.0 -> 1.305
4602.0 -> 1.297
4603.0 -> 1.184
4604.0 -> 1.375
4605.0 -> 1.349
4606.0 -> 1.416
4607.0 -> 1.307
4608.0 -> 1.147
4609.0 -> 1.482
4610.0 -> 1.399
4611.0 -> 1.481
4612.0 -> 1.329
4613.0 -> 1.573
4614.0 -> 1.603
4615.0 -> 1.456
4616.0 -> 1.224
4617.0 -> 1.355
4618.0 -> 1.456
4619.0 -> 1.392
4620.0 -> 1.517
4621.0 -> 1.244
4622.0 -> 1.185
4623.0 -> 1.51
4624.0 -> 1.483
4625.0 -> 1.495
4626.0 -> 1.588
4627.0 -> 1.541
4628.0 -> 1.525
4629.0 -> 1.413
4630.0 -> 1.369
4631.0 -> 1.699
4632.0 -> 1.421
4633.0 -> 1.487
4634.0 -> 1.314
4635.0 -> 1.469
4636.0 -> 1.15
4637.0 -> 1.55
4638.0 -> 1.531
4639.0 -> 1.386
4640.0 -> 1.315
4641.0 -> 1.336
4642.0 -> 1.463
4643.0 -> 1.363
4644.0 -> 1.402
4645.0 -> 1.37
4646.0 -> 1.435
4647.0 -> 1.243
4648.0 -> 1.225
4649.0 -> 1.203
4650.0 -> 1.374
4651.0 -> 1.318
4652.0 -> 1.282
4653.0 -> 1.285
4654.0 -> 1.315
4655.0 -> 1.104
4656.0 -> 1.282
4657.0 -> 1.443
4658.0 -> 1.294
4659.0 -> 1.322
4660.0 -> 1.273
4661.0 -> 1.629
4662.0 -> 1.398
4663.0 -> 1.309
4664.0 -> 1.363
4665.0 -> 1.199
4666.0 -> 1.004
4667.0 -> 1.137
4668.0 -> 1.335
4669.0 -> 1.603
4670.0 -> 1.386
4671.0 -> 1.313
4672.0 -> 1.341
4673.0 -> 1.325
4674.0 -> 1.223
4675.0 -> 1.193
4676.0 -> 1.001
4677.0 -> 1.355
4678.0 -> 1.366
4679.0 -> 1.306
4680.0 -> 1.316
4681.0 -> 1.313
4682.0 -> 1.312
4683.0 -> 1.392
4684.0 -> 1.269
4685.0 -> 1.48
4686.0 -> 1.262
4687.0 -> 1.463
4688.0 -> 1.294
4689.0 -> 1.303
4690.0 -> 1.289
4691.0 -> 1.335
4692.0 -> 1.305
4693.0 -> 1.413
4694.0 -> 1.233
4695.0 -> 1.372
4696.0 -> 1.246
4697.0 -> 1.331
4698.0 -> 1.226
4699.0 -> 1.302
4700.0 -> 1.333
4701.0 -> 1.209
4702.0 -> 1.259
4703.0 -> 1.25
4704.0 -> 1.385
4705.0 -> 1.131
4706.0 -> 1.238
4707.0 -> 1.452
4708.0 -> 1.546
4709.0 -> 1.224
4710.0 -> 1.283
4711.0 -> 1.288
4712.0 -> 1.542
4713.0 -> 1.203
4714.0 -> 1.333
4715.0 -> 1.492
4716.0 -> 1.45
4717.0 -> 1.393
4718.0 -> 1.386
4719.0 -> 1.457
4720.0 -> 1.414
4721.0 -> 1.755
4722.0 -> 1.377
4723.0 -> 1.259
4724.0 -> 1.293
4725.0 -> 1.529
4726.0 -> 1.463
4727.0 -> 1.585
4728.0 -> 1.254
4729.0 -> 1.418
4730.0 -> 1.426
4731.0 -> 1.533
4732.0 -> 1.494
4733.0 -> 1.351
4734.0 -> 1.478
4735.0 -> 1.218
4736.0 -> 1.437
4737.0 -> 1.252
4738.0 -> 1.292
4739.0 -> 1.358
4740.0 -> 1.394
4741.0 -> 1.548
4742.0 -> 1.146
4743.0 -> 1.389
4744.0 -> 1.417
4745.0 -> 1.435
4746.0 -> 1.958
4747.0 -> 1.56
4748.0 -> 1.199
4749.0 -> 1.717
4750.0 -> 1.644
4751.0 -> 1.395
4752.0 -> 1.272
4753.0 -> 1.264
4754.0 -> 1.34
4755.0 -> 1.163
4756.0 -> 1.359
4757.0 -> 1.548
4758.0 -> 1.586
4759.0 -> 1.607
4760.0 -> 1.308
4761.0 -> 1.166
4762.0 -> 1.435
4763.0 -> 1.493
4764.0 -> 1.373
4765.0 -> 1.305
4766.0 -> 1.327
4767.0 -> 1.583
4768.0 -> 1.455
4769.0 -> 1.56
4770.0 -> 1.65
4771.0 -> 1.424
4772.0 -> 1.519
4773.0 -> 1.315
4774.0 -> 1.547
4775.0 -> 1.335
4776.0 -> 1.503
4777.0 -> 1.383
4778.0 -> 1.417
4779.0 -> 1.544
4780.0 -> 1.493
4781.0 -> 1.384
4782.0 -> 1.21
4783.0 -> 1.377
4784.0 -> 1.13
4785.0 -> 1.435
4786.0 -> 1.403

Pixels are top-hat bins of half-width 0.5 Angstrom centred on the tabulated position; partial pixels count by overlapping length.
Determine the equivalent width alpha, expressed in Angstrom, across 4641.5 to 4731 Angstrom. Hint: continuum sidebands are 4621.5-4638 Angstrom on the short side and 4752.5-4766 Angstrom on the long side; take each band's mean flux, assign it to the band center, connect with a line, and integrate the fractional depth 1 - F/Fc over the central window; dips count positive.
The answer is 5.23 Angstrom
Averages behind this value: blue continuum 1.45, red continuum 1.38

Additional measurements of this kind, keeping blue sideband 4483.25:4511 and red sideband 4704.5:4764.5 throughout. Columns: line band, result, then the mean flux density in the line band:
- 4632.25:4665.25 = 0.7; 1.35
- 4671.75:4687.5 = 0.9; 1.31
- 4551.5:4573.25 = -1.1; 1.42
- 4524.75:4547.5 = 0.9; 1.29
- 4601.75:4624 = -0.2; 1.38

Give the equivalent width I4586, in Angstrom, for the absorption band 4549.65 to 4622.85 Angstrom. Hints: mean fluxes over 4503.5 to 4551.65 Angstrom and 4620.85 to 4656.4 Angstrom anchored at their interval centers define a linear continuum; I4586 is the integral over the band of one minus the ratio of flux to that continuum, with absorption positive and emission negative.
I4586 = -1.7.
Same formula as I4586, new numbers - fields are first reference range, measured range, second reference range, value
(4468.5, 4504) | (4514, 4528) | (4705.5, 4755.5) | 0.9 Angstrom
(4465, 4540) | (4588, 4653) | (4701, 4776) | -0.9 Angstrom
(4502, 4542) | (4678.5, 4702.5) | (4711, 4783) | 1.4 Angstrom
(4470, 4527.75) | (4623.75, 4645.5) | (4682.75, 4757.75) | -1.3 Angstrom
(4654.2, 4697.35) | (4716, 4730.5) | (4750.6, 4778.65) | -0.7 Angstrom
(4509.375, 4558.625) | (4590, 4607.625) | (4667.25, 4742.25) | -0.3 Angstrom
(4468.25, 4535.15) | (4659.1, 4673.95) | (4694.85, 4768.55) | 0.5 Angstrom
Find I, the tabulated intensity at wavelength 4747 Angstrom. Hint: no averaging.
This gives 1.56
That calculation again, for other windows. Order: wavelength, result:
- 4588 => 1.528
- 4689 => 1.303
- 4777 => 1.383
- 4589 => 1.223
